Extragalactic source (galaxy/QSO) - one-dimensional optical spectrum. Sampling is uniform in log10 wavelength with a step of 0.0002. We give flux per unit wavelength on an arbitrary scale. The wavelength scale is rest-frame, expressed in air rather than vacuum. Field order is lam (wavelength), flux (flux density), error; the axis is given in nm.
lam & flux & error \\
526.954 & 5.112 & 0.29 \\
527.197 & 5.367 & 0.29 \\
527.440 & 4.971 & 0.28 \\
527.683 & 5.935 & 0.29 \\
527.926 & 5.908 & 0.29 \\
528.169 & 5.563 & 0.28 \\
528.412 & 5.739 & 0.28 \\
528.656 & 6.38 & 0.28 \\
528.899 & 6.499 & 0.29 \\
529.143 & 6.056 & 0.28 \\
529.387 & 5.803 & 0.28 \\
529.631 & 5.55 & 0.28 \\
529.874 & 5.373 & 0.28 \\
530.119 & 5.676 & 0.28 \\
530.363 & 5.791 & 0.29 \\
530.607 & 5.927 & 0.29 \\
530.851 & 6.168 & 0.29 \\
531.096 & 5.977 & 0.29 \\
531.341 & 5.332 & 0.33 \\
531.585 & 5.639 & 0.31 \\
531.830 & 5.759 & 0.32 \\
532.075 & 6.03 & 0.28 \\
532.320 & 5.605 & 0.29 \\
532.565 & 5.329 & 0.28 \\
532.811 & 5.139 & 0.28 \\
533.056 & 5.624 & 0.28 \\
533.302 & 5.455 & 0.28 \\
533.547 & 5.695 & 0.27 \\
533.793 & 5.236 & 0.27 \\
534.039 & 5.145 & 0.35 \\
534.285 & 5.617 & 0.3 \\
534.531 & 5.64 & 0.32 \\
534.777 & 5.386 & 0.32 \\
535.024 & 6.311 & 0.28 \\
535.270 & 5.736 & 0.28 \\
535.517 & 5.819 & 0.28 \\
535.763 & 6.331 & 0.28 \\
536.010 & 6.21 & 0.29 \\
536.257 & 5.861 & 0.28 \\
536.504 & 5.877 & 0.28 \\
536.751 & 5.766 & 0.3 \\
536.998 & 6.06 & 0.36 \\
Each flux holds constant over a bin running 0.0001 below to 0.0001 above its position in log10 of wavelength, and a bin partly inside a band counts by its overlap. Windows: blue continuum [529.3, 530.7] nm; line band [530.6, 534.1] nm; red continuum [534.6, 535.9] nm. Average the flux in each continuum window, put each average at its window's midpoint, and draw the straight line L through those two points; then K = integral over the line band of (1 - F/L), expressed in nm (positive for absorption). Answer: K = 0.11 nm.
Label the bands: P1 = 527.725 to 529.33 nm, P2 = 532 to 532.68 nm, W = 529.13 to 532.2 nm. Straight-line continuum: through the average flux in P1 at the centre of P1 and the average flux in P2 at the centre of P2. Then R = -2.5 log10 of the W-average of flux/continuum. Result 0.01 mag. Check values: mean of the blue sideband 6.01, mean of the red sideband 5.63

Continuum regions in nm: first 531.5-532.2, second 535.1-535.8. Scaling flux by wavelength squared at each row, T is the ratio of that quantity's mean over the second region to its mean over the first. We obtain 1.04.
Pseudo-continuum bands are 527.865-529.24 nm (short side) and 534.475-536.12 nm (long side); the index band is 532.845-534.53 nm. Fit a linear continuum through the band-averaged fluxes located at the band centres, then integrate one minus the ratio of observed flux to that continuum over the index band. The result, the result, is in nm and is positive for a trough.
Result 0.14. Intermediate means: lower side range 6.03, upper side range 5.93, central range 5.46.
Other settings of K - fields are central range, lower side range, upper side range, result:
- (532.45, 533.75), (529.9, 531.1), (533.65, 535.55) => 0.06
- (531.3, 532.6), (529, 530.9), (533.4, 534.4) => -0.01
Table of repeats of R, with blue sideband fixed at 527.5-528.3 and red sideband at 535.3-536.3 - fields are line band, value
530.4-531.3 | -0.016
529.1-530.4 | 0.025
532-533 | 0.077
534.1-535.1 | 0.060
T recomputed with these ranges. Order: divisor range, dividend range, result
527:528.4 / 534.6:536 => 1.10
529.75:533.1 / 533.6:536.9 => 1.03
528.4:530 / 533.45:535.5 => 0.97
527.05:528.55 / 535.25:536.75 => 1.10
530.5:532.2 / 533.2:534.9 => 0.94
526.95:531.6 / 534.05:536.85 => 1.04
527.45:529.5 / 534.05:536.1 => 1.01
